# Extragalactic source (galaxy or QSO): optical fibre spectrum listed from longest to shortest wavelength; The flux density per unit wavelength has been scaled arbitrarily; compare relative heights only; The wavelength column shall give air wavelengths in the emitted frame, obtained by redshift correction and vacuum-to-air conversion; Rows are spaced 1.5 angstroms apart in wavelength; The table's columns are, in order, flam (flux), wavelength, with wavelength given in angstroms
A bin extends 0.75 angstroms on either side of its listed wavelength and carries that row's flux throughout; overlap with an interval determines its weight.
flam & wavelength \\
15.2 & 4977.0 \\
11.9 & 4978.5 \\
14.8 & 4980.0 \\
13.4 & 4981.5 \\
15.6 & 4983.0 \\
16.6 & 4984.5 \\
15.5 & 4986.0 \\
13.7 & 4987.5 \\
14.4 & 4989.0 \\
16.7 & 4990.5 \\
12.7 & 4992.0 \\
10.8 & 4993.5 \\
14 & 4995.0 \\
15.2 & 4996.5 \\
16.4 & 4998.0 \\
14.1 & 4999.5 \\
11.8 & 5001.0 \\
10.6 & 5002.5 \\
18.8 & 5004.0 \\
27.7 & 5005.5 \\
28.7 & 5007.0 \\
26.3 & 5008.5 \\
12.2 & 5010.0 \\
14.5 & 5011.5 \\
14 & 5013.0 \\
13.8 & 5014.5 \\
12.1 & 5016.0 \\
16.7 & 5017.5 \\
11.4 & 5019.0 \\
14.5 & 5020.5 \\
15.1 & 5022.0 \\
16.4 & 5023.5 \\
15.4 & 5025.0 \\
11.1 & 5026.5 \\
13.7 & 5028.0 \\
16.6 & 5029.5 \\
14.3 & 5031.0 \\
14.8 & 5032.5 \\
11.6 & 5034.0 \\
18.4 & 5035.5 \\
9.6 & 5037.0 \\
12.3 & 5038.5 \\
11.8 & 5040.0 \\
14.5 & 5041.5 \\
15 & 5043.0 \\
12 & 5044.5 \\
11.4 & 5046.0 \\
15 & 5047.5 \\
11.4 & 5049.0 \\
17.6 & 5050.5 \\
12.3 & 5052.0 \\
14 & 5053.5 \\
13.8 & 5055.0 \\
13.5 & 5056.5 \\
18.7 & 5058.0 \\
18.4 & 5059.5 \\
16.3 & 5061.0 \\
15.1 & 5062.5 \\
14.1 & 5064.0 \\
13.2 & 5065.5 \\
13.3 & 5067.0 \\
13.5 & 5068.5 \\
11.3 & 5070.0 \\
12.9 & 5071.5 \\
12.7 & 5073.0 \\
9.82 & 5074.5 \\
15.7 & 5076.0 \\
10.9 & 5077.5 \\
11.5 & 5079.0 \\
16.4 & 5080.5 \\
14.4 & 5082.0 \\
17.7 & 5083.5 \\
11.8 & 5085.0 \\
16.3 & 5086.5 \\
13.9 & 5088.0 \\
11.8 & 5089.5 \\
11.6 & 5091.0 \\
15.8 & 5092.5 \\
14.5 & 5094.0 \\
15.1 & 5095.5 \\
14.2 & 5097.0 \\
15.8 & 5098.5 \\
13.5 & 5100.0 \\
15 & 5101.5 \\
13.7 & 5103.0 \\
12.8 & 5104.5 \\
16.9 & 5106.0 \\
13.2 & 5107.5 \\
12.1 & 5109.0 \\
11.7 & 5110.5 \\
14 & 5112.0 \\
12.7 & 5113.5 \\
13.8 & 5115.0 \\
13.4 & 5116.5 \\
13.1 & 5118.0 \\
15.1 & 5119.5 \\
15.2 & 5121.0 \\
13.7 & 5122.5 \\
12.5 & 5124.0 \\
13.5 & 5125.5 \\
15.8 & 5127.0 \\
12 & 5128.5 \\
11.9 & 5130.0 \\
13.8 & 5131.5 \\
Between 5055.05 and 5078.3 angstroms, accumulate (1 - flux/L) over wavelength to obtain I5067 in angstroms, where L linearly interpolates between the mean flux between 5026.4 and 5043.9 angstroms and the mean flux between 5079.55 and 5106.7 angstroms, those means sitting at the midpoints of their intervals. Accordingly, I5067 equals 0.3 angstroms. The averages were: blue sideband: 13.7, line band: 14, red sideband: 14.5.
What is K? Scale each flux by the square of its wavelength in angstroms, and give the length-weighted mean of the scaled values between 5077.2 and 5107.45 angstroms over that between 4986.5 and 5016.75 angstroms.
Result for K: 0.92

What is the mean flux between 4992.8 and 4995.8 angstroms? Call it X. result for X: 12.5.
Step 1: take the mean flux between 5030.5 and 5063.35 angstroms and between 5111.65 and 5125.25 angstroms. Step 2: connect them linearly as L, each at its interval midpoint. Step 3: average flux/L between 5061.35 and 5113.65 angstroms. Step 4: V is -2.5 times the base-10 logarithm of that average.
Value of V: 0.02 mag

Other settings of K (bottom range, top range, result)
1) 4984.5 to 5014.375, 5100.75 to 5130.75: 0.88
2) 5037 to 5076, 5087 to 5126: 1.03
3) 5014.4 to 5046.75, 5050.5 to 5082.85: 1.03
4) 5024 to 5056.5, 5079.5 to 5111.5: 1.06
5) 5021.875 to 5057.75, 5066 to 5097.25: 1.00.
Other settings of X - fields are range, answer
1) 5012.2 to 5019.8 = 13.6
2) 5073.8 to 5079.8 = 12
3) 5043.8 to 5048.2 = 12.8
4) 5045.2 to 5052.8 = 13.5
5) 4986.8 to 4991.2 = 14.9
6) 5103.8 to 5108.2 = 14.3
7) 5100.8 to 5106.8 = 14.6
